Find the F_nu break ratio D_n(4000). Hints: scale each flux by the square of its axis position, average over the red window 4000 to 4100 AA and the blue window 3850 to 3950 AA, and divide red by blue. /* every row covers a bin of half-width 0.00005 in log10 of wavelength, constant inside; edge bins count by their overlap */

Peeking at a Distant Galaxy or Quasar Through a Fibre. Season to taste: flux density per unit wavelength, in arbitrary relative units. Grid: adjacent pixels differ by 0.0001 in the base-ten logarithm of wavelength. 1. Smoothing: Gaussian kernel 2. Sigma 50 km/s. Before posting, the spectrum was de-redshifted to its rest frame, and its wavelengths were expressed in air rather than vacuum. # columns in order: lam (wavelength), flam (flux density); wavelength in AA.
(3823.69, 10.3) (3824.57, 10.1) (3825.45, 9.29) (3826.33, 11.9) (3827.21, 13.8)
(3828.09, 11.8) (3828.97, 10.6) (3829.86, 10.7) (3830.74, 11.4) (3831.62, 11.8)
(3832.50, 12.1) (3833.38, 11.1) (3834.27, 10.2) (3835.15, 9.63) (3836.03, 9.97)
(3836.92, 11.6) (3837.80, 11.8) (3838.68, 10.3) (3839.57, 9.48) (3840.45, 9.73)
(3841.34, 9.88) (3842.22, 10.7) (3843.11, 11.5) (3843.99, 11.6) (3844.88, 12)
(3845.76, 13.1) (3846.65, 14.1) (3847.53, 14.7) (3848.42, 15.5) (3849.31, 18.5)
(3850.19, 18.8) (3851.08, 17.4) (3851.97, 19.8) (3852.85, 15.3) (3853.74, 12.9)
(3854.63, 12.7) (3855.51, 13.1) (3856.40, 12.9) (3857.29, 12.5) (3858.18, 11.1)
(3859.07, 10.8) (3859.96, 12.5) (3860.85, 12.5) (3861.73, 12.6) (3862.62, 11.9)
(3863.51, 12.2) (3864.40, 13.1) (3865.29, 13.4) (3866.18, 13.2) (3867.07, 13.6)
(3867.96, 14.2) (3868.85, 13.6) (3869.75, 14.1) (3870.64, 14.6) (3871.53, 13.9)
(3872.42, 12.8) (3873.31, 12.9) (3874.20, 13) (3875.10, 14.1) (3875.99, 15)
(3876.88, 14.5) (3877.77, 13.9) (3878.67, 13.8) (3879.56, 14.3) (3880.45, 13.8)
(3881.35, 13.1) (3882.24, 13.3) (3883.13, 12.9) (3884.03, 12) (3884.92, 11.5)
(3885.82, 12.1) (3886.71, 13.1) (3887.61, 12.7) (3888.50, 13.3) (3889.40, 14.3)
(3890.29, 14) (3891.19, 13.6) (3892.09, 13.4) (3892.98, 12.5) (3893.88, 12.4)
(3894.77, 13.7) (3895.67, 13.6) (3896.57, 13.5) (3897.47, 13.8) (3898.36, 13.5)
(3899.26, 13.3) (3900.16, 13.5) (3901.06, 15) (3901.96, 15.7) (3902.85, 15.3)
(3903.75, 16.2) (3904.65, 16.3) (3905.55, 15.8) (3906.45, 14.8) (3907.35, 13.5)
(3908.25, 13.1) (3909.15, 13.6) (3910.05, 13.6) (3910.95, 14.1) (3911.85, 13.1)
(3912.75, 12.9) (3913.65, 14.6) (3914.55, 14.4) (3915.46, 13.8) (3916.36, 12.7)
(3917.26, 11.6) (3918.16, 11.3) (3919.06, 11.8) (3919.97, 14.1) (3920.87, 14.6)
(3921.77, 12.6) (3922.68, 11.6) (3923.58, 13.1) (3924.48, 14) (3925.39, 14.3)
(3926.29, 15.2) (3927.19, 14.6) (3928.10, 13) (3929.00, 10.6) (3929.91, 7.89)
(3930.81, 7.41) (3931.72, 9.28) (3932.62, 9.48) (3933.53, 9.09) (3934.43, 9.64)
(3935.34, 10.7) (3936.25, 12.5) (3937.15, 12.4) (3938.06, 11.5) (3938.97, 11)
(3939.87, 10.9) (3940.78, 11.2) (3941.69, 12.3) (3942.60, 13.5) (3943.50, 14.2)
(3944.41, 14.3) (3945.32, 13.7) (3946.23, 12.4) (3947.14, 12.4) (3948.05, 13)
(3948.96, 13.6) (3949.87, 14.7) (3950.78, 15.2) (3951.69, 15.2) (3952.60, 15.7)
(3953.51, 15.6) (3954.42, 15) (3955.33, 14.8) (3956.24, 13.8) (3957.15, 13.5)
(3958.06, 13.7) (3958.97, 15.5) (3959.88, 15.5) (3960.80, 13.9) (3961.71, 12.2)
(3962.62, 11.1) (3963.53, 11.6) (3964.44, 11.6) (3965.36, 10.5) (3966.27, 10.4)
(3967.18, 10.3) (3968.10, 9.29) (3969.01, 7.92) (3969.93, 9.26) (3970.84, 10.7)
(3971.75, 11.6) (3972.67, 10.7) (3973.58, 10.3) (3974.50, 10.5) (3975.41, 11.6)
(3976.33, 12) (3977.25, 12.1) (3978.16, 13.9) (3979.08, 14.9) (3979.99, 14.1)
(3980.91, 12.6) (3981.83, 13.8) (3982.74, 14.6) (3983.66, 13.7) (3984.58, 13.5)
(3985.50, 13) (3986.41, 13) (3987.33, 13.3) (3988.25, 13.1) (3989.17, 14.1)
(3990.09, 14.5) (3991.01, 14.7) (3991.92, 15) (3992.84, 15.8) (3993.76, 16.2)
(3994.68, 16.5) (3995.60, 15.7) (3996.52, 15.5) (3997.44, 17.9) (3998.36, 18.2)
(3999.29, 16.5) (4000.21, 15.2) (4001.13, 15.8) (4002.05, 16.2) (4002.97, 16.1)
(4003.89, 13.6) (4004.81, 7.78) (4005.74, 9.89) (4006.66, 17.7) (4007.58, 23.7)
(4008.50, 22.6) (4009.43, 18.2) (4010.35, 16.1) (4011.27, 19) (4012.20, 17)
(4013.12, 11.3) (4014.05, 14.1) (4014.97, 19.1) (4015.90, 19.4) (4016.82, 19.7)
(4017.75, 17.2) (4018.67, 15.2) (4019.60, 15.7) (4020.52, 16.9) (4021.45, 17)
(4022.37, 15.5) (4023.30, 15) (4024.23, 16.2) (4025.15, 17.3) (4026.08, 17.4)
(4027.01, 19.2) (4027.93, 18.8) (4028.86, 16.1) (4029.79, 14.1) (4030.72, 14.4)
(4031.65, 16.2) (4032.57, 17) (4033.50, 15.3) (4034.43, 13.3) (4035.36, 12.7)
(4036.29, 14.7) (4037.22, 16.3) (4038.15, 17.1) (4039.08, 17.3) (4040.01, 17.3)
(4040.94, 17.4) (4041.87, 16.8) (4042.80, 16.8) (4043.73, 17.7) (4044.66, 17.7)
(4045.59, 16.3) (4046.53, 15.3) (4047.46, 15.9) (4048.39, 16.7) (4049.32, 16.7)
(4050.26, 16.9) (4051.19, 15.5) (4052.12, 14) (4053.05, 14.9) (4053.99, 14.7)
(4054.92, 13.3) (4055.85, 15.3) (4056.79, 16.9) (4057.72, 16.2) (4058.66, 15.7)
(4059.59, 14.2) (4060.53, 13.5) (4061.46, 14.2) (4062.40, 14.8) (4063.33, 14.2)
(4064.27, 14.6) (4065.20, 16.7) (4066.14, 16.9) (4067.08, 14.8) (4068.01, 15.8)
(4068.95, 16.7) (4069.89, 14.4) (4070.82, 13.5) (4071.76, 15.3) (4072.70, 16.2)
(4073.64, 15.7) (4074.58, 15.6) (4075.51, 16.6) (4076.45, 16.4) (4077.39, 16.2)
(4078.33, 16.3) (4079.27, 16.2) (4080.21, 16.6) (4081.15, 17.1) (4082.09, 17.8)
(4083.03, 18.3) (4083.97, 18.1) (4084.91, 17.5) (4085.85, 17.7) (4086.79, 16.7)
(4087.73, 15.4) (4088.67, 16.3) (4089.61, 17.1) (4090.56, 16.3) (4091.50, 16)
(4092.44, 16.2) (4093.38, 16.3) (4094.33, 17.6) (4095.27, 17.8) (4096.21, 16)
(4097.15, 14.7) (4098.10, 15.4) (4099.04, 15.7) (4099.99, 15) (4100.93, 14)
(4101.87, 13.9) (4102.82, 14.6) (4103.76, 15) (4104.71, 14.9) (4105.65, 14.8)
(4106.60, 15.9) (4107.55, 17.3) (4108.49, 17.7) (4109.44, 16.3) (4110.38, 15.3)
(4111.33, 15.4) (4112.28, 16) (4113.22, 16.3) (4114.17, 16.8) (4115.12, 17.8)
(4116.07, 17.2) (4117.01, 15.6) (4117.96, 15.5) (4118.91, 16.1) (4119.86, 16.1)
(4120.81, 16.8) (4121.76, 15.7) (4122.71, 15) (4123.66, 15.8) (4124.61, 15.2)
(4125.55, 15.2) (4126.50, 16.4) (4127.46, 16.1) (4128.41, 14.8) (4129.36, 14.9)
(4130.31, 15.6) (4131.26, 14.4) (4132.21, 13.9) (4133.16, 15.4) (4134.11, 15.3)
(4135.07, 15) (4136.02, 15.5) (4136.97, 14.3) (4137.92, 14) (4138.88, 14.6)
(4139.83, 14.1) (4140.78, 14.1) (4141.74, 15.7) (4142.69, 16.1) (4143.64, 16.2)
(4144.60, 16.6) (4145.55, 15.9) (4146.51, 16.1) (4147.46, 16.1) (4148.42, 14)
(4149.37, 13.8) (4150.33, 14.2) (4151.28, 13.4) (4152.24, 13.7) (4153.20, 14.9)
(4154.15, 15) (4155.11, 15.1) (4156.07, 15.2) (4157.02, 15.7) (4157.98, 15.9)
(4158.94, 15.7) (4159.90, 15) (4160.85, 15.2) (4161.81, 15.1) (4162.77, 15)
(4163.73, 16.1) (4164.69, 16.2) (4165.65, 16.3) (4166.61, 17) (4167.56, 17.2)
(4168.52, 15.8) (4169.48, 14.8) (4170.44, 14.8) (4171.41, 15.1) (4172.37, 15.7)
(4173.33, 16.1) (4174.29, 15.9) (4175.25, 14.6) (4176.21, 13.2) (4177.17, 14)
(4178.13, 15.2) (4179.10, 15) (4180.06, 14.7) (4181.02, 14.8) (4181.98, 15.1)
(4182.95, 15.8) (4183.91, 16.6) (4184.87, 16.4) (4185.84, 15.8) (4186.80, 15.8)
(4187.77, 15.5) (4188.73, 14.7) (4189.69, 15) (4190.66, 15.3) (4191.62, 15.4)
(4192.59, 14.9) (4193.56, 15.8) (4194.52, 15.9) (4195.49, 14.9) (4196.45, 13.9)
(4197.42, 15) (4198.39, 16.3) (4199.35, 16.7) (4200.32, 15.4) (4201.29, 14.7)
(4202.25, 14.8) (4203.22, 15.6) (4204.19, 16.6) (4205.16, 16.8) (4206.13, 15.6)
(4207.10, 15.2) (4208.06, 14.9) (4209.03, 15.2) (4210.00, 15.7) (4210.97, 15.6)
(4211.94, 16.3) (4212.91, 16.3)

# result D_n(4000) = 1.32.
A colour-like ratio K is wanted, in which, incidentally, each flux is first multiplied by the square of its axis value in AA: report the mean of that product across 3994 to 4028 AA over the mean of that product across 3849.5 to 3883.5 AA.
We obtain 1.30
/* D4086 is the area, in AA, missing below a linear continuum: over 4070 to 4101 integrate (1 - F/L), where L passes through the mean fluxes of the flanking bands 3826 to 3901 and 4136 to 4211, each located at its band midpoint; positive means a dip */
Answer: -3.5 AA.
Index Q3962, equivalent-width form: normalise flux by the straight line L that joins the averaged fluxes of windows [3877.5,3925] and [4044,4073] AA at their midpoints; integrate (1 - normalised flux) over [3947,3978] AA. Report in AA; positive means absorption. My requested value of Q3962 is 3.8 AA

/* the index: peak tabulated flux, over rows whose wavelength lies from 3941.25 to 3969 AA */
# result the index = 15.7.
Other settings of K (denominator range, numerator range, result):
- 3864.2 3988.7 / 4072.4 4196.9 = 1.33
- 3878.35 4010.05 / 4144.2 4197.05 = 1.28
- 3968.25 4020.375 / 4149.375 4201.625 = 1.14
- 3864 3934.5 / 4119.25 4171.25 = 1.31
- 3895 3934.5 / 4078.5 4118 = 1.36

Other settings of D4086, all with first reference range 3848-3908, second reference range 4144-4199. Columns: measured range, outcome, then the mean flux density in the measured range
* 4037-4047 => -1.5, 16.9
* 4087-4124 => -2.4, 15.9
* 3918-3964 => 4.5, 12.8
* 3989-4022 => -4.1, 16.3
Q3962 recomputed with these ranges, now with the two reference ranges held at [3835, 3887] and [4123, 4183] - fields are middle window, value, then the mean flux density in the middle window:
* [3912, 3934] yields 2.1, 12.3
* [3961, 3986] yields 3.8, 11.8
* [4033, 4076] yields -3.3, 15.6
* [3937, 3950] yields 1.0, 12.7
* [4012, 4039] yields -3.6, 16.2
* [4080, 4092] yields -1.9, 17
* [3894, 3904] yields -0.6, 14.2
